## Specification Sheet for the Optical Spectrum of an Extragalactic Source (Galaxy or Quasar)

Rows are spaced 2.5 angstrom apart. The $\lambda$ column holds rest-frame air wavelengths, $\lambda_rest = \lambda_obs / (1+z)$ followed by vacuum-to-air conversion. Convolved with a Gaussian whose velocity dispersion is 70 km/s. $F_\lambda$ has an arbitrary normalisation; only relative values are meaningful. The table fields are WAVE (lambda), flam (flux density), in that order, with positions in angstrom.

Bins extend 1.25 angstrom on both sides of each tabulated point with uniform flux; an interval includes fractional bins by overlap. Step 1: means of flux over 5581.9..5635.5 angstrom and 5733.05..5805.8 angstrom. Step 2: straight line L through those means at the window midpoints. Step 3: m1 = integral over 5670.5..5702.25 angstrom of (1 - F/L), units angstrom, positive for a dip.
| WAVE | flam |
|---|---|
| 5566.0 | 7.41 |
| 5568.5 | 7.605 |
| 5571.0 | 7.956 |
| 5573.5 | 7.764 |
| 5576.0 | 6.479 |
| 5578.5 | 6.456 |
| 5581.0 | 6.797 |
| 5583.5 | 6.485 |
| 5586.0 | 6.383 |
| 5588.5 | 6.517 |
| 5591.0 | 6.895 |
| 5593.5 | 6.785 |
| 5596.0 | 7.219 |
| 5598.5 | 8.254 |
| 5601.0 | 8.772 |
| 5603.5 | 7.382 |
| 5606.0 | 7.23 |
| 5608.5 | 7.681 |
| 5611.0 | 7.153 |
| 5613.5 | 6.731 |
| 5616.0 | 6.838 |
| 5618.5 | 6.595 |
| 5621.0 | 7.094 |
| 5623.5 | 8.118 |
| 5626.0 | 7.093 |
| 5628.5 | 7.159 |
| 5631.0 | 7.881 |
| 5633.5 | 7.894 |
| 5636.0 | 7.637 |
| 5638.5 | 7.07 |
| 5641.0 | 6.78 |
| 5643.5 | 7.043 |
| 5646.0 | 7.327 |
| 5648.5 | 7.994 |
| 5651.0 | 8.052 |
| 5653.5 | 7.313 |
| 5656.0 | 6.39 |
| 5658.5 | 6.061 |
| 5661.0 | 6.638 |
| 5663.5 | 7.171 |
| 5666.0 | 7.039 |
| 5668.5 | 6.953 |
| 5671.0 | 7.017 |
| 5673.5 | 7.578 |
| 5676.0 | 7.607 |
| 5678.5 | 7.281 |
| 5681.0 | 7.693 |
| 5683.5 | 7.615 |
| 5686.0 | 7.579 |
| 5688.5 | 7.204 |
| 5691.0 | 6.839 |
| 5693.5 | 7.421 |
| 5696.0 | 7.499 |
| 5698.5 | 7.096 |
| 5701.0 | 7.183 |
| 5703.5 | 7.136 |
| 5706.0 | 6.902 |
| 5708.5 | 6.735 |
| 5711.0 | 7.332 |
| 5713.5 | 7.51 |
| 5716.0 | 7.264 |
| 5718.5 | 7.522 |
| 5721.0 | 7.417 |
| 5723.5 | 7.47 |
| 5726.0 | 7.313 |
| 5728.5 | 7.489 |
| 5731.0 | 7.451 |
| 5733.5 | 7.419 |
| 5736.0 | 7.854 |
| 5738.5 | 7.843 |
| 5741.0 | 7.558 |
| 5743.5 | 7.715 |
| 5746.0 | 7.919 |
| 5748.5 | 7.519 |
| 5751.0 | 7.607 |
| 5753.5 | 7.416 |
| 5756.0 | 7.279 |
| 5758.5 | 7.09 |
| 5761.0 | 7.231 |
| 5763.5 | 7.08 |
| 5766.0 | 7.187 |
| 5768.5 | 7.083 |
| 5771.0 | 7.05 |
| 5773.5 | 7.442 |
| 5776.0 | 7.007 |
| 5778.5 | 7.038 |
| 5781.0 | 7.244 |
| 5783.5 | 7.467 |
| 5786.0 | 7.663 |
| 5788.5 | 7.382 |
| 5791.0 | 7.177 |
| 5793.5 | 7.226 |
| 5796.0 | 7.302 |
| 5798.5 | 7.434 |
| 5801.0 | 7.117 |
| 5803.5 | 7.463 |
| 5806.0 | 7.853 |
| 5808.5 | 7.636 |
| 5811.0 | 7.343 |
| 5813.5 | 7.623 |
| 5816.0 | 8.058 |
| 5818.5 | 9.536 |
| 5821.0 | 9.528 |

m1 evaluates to -0.22 angstrom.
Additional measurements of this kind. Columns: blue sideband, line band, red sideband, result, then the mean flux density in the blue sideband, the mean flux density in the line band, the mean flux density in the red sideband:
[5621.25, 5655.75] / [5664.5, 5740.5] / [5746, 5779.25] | 0.07 angstrom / 7.45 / 7.34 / 7.26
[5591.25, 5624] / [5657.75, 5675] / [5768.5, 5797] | 0.84 angstrom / 7.34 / 6.96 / 7.26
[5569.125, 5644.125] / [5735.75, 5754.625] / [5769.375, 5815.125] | -0.90 angstrom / 7.21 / 7.67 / 7.36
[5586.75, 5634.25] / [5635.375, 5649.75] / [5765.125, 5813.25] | 0.05 angstrom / 7.32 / 7.29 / 7.33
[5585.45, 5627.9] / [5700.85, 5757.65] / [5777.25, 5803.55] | -1.13 angstrom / 7.23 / 7.43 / 7.31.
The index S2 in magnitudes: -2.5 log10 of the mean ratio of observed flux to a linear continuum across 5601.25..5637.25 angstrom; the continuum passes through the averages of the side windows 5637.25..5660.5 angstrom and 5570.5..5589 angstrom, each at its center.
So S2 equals -0.06 mag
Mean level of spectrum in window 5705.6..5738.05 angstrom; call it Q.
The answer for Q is 7.38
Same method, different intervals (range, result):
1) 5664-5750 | 7.38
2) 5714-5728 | 7.41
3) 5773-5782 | 7.16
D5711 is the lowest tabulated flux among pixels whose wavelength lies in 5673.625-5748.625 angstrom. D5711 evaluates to 6.735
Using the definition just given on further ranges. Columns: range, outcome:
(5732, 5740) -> 7.419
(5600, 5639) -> 6.595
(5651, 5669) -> 6.061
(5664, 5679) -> 6.953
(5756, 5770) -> 7.08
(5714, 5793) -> 7.007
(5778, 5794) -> 7.038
